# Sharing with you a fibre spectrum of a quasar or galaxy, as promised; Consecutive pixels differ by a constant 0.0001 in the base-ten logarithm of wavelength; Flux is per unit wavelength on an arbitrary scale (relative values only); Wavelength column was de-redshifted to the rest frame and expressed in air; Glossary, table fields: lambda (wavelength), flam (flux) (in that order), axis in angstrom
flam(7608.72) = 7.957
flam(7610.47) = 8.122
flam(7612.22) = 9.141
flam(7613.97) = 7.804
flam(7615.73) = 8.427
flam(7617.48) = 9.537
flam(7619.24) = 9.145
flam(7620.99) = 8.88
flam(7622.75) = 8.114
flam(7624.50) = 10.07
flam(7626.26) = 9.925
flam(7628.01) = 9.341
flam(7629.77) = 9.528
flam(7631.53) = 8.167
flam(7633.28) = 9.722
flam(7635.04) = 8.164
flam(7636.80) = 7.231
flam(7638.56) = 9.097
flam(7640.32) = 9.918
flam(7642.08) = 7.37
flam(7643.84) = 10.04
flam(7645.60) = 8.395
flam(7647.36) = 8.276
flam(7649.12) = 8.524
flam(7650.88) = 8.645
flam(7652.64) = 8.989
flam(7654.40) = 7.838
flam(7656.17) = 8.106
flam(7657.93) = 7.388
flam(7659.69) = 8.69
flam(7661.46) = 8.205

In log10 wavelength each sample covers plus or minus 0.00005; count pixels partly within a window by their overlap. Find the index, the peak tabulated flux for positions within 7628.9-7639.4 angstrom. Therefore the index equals 9.722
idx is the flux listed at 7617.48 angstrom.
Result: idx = 9.537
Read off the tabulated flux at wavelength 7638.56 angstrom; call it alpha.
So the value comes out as 9.097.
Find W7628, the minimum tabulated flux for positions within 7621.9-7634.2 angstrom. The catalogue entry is 8.114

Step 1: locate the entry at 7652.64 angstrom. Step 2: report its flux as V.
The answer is 8.989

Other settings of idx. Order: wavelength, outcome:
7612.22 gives 9.141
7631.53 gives 8.167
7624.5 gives 10.07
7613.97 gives 7.804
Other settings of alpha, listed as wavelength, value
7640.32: 9.918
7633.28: 9.722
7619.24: 9.145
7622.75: 8.114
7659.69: 8.69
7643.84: 10.04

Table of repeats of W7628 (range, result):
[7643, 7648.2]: 8.276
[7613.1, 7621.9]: 7.804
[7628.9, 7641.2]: 7.231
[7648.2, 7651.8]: 8.524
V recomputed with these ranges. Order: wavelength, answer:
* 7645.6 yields 8.395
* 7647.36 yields 8.276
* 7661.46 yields 8.205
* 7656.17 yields 8.106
